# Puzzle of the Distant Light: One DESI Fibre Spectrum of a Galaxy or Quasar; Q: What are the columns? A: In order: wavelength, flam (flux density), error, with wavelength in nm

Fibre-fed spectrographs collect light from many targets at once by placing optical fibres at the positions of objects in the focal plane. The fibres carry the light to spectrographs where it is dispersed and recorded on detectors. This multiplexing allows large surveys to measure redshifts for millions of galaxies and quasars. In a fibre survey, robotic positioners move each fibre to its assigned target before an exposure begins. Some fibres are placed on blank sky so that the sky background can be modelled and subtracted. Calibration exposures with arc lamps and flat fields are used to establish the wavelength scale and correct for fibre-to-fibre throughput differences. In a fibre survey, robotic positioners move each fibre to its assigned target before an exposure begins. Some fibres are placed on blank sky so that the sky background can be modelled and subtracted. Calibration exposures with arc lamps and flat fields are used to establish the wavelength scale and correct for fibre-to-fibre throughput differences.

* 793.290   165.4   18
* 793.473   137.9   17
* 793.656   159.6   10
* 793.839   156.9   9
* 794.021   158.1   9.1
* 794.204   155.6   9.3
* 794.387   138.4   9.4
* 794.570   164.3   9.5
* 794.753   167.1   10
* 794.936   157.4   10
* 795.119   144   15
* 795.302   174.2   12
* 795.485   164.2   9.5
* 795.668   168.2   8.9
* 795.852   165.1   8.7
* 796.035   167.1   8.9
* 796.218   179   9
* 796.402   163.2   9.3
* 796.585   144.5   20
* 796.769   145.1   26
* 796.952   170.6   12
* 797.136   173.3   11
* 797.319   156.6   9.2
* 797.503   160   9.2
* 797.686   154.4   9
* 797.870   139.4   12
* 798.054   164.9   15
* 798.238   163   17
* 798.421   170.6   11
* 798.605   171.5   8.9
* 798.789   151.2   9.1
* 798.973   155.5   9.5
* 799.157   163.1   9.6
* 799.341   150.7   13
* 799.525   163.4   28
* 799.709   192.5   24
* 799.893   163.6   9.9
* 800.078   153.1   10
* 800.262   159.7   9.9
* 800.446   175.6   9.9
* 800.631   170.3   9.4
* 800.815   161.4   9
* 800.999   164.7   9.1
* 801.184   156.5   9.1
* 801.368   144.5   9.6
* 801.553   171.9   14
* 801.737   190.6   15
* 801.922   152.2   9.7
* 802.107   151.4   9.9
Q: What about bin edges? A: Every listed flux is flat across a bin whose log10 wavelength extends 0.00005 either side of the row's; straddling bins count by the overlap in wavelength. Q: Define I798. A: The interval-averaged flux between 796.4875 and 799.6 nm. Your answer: 159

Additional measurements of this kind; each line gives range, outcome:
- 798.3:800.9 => 164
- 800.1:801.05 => 166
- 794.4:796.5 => 164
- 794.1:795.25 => 155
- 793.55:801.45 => 161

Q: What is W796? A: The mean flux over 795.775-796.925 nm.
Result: 161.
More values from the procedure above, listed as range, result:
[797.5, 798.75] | 160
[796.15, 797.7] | 161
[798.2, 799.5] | 161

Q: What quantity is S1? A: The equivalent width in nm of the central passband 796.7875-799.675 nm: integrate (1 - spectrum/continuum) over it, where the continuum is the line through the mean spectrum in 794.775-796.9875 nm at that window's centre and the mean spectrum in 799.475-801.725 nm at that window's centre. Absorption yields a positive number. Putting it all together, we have 0.05 nm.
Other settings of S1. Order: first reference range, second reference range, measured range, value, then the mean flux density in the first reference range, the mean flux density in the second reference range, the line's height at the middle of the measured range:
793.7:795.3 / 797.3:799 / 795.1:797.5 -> -0.08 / 156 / 159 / 158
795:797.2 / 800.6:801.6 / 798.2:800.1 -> -0.03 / 163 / 161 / 162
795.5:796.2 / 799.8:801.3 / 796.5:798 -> 0.10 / 168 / 163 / 166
